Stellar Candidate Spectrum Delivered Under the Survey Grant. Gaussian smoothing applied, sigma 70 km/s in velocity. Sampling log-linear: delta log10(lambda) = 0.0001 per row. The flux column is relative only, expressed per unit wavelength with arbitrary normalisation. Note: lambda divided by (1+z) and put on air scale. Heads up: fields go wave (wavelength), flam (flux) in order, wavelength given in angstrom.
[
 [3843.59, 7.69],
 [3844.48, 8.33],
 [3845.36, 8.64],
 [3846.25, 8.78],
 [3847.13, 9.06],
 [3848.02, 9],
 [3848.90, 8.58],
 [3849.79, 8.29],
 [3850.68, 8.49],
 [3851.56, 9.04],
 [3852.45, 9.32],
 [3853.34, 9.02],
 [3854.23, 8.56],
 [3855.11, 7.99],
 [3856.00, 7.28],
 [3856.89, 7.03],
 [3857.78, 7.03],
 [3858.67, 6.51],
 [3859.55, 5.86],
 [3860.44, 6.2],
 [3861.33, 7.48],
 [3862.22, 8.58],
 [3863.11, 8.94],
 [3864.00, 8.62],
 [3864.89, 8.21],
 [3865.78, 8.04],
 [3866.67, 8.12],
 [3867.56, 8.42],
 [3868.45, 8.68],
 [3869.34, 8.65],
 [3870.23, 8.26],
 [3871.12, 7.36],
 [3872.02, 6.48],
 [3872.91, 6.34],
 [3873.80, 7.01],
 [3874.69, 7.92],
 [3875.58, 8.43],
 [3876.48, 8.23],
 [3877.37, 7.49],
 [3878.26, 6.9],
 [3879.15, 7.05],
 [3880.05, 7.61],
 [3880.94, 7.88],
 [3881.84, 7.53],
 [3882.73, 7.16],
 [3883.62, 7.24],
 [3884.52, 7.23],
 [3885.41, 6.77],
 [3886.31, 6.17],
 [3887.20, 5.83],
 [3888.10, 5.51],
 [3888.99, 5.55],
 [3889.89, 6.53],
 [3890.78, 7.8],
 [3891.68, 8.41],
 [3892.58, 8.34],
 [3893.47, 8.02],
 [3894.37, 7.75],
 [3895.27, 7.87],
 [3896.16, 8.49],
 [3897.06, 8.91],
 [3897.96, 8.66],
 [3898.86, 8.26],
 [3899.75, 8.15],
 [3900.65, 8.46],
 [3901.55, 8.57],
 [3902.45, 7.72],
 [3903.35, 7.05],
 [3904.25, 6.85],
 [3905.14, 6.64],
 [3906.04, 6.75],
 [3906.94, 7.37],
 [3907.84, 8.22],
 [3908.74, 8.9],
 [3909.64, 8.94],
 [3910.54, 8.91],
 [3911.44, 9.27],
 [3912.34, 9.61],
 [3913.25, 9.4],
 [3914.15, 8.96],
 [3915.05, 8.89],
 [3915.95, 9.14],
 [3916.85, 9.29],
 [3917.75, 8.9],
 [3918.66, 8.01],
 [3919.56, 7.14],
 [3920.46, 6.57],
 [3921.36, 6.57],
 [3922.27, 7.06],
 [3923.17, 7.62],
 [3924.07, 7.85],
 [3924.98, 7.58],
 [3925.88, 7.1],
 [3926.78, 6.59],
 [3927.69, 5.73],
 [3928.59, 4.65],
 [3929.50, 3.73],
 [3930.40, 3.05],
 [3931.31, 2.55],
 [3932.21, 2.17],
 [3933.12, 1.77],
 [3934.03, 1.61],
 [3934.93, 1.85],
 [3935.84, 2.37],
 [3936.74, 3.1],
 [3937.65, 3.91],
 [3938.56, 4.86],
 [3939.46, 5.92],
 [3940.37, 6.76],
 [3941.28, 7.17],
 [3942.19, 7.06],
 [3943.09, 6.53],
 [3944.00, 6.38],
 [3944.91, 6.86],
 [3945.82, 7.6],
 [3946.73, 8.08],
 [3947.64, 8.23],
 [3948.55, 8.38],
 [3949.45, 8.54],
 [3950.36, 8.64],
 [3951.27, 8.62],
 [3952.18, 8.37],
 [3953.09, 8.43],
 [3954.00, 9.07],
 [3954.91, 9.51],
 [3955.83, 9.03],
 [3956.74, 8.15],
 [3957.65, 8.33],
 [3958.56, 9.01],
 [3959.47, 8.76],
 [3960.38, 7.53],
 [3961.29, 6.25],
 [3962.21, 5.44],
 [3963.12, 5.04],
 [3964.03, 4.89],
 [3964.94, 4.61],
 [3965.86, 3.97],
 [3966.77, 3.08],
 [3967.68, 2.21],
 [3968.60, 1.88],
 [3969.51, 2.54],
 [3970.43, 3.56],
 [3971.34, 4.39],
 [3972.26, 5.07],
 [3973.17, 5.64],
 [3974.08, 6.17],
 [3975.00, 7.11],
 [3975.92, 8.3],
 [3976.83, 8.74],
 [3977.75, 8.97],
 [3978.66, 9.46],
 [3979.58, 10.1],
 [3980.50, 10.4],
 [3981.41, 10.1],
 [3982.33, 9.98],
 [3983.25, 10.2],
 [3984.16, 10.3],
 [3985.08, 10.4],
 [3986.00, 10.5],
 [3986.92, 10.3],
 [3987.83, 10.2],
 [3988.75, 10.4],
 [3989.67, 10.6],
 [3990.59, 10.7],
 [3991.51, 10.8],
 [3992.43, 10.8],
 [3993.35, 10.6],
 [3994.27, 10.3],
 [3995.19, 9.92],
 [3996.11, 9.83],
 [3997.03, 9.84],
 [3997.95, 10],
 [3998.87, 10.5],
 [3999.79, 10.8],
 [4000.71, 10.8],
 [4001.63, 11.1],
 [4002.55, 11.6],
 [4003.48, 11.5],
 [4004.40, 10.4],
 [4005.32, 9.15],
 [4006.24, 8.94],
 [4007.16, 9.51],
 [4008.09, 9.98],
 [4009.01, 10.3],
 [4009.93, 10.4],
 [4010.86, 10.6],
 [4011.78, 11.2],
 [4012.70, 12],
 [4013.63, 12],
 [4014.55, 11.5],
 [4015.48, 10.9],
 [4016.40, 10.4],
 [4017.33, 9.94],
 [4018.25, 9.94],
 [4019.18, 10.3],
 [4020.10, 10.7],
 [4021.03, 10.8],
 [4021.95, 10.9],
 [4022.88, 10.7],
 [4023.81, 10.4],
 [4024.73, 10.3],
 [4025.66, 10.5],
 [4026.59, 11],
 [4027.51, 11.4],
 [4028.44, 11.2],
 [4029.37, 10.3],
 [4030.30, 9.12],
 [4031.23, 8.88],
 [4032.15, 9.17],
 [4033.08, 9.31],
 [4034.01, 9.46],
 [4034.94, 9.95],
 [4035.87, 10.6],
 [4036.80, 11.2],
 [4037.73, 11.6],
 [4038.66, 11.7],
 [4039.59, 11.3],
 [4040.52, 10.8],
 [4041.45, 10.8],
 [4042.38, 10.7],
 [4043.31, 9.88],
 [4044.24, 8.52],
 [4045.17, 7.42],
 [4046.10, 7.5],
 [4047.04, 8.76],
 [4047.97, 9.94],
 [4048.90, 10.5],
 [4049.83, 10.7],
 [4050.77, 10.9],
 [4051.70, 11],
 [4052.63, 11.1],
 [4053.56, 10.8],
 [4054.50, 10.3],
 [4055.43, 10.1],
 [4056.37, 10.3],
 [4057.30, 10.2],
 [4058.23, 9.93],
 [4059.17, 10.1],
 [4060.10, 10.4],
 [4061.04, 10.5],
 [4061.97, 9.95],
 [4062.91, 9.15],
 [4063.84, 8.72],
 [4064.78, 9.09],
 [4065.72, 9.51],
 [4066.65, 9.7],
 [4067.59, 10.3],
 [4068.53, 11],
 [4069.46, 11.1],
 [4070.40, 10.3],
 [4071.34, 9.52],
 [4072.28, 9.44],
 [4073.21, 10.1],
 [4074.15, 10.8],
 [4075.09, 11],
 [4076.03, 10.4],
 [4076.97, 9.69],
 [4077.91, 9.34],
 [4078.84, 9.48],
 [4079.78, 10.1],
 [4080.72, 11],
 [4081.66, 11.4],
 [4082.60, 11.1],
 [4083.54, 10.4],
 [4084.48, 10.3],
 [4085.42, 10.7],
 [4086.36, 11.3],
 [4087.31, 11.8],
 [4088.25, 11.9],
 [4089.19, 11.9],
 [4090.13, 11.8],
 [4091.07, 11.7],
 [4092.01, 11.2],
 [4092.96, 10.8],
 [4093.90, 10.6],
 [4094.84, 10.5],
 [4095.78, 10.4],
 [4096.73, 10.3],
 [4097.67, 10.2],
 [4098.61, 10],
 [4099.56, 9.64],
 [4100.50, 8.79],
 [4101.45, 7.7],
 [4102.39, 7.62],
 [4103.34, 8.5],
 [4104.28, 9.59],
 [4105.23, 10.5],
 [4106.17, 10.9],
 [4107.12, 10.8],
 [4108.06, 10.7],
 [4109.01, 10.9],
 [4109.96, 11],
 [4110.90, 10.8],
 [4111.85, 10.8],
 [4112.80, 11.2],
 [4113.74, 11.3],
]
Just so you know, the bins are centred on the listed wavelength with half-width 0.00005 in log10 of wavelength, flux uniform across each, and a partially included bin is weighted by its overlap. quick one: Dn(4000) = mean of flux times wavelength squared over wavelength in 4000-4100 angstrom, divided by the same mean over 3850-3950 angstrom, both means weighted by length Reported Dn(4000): 1.56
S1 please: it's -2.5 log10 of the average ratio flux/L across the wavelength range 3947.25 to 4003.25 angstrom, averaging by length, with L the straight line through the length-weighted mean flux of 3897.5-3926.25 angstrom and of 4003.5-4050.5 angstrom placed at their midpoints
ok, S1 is 0.123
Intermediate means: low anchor 8.08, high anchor 10.3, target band 8.33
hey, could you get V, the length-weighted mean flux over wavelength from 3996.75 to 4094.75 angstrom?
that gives 10.4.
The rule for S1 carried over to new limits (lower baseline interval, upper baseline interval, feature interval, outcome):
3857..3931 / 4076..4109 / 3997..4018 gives -0.16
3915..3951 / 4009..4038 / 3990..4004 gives -0.15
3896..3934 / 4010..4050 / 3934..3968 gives 0.25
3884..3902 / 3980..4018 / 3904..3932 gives 0.13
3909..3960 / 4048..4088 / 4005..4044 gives -0.14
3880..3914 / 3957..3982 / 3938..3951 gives -0.06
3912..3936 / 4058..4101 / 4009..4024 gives -0.24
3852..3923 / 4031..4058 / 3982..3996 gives -0.12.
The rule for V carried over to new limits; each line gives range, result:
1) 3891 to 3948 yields 6.9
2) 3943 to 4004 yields 8.29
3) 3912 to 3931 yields 7.25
